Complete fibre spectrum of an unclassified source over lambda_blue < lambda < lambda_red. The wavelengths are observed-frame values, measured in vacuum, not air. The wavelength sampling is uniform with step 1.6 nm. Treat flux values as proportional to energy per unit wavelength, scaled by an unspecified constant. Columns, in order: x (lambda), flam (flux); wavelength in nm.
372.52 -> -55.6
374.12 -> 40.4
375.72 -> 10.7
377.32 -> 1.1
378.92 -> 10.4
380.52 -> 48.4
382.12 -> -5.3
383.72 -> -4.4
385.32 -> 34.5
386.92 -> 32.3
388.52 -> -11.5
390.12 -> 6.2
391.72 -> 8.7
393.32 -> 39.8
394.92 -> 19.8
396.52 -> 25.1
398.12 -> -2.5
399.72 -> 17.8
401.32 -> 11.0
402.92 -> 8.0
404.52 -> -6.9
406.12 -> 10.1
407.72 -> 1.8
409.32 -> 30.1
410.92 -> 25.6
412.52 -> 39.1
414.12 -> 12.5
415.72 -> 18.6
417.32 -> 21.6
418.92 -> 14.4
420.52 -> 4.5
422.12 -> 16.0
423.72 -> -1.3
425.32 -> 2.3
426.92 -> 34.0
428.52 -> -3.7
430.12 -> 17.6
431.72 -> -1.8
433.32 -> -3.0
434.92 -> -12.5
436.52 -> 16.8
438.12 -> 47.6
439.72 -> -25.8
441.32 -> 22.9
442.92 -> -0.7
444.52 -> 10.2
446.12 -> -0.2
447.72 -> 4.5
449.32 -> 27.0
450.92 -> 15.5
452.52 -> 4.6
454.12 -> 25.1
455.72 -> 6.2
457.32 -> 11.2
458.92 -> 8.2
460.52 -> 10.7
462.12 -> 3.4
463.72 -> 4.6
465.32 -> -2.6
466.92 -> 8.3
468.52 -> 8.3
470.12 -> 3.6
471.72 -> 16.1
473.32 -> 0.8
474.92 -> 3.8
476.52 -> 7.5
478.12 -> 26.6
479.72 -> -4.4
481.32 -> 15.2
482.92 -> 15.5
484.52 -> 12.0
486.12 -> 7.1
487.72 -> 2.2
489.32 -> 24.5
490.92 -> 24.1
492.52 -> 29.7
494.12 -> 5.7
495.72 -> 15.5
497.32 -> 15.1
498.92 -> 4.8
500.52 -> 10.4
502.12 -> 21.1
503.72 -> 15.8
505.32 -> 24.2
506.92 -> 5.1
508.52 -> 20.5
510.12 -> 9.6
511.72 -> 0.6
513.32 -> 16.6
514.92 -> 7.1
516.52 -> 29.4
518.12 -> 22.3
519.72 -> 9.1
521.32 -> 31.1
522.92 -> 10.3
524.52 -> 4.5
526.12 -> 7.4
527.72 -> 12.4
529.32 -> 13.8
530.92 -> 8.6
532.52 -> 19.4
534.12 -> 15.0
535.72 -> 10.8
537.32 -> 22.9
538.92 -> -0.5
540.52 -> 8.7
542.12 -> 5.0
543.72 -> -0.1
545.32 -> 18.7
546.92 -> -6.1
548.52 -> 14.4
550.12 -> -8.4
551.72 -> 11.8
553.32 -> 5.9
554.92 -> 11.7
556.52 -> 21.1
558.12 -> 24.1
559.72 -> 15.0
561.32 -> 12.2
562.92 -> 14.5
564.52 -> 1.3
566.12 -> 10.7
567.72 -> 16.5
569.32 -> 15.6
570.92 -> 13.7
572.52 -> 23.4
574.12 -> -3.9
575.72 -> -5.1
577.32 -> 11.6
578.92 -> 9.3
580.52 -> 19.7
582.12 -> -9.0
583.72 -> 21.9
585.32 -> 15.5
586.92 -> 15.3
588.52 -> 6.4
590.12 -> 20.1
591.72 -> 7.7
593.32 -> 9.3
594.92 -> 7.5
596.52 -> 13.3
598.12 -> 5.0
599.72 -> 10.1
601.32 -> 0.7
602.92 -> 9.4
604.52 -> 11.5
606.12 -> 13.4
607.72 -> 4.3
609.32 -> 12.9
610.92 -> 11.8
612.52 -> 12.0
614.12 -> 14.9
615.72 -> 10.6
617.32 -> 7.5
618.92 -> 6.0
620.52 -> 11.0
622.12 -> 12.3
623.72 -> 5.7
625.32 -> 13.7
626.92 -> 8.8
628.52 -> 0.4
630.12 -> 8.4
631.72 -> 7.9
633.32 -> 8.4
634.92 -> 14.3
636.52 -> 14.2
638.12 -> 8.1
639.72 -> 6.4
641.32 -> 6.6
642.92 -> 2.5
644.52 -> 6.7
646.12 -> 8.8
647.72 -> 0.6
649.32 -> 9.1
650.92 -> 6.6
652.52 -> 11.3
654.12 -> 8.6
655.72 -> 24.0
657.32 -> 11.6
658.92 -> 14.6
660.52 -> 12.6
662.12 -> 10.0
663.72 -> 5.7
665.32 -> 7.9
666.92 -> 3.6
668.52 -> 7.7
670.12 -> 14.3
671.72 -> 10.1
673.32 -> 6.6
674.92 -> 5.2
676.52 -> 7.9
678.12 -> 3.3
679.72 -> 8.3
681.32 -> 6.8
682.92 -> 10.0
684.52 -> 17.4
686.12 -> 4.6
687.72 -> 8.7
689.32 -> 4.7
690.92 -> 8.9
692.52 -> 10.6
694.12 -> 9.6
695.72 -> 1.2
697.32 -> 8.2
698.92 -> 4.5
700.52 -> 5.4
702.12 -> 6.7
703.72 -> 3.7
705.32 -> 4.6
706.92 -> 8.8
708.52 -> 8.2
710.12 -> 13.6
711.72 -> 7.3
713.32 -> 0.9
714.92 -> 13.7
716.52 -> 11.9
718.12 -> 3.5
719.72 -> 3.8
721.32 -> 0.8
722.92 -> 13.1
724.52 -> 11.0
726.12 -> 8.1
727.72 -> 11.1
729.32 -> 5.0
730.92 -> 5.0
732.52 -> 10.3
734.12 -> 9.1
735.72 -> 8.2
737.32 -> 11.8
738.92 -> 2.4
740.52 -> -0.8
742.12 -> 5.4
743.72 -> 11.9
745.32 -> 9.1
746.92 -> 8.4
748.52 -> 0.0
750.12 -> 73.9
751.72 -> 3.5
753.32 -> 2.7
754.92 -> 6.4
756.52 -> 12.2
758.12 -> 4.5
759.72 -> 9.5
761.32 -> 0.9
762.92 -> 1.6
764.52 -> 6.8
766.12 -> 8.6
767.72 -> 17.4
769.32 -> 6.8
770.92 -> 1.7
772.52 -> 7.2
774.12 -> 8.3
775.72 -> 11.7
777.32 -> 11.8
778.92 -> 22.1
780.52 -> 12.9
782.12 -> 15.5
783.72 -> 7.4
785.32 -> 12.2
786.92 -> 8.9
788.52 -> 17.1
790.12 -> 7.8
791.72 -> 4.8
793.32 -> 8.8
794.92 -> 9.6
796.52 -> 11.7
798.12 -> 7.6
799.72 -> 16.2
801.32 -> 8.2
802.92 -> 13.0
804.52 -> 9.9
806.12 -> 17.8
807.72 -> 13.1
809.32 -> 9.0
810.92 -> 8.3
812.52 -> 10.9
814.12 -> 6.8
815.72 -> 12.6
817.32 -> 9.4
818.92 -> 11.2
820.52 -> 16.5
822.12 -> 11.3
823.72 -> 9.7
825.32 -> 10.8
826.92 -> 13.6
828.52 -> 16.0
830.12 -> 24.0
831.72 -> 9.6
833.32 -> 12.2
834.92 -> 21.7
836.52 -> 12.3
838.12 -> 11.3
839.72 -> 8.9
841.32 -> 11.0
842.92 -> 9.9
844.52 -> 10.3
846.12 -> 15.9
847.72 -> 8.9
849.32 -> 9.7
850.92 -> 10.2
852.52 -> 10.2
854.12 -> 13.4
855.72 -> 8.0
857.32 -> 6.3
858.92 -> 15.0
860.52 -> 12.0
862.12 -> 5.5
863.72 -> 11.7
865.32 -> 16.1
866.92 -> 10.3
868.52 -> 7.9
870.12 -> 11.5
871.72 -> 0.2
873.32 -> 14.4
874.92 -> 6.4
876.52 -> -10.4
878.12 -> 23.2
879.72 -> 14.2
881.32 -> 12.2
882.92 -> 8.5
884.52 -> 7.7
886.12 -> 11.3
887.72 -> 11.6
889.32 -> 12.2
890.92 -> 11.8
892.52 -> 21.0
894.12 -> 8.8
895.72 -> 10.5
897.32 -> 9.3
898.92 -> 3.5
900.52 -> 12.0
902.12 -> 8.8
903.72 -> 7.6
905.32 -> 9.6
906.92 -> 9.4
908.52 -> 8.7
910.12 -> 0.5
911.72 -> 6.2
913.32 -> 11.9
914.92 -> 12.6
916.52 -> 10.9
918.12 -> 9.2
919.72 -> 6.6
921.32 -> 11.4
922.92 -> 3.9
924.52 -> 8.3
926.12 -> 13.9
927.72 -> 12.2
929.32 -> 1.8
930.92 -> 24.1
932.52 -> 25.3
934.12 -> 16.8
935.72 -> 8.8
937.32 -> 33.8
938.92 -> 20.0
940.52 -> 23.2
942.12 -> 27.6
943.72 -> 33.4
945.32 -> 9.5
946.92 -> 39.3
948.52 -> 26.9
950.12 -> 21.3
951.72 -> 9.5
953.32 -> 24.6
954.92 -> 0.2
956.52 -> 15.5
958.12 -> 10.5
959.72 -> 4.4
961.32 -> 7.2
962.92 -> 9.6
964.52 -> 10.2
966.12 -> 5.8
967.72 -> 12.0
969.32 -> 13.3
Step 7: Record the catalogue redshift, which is 1.012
